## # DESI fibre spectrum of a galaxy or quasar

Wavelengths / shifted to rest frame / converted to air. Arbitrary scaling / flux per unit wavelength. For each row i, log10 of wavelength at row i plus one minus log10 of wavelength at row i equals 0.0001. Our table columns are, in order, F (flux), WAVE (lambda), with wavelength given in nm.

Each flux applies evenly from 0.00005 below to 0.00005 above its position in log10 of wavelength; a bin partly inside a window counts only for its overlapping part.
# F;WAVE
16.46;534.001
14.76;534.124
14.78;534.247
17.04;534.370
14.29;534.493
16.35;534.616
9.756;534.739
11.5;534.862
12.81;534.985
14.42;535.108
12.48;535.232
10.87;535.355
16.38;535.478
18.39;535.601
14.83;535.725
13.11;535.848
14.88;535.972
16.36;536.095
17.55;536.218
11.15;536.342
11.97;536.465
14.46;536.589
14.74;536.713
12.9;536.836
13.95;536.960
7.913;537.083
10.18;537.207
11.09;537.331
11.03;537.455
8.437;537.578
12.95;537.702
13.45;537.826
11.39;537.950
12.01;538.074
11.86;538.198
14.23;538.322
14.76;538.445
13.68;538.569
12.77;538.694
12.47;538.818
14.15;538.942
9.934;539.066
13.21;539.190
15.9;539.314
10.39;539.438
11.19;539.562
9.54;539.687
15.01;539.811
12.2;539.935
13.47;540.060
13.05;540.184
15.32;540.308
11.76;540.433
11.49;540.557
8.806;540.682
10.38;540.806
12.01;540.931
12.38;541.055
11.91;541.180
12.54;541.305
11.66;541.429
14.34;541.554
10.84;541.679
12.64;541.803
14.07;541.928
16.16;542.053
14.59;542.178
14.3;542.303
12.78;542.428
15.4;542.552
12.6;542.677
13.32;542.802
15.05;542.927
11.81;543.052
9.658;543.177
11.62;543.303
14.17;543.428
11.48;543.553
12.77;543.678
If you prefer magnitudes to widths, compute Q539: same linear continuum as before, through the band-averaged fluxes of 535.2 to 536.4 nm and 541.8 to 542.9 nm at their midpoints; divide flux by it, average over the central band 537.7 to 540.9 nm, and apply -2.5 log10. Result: 0.15 mag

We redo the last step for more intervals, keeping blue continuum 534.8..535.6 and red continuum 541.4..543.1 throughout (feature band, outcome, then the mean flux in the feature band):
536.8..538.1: 0.19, 11.3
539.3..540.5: 0.07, 12.7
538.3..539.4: 0.01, 13.4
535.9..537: -0.06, 14.2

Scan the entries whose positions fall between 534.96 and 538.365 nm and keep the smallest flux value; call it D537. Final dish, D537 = 7.913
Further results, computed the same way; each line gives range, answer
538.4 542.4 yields 8.806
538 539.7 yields 9.54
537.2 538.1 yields 8.437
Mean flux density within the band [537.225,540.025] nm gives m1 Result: 12.3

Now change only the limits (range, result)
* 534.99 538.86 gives 13.1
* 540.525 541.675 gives 11.7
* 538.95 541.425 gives 12.2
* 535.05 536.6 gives 14.4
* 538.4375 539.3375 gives 13.2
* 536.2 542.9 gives 12.6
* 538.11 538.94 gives 13.3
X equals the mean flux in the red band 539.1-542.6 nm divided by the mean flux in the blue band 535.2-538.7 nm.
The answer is 0.97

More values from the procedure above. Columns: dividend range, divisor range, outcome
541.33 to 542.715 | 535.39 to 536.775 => 0.92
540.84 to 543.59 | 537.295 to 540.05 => 1.05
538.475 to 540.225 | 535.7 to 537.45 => 0.97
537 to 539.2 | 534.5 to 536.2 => 0.85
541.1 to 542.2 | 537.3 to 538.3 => 1.13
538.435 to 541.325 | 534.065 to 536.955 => 0.87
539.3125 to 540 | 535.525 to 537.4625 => 0.89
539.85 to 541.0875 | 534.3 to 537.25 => 0.89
